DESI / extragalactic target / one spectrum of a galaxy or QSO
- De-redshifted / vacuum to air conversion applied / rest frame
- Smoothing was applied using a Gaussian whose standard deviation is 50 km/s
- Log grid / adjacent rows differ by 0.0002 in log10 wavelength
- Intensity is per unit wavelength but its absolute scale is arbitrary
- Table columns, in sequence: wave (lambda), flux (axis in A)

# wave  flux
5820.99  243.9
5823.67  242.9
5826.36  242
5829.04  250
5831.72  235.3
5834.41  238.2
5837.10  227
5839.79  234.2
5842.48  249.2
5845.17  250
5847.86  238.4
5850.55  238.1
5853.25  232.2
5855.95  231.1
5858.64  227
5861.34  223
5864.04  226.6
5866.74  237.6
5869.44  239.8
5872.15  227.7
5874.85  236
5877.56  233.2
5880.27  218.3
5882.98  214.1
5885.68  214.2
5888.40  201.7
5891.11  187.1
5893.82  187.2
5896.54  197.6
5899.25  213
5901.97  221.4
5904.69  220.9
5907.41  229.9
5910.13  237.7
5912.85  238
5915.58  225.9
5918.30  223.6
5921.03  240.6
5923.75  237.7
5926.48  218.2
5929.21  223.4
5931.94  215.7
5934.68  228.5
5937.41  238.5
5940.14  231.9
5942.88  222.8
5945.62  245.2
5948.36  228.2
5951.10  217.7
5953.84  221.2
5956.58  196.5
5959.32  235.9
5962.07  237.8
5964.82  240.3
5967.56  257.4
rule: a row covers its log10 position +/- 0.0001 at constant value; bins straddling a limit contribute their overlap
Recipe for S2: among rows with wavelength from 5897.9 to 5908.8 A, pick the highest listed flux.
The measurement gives 229.9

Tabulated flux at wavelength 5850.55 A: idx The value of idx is 238.1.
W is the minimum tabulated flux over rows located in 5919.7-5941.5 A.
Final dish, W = 215.7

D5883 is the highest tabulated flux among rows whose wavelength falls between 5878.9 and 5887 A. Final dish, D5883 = 218.3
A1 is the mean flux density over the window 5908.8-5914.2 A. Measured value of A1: 238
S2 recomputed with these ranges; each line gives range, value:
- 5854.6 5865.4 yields 231.1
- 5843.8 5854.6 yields 250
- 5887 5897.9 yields 201.7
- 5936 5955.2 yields 245.2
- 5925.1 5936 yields 228.5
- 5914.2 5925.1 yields 240.6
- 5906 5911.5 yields 237.7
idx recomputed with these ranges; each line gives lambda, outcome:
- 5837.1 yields 227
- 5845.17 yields 250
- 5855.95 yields 231.1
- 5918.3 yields 223.6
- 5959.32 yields 235.9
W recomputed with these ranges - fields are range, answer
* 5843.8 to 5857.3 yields 231.1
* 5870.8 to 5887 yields 214.1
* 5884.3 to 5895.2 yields 187.1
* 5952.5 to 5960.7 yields 196.5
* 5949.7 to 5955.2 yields 217.7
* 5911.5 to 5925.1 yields 223.6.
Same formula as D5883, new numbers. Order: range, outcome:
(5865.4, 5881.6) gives 239.8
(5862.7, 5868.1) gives 237.6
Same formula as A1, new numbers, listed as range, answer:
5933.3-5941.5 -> 233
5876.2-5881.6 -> 226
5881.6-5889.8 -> 210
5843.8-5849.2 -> 244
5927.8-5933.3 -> 220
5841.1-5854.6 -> 242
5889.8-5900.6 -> 196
